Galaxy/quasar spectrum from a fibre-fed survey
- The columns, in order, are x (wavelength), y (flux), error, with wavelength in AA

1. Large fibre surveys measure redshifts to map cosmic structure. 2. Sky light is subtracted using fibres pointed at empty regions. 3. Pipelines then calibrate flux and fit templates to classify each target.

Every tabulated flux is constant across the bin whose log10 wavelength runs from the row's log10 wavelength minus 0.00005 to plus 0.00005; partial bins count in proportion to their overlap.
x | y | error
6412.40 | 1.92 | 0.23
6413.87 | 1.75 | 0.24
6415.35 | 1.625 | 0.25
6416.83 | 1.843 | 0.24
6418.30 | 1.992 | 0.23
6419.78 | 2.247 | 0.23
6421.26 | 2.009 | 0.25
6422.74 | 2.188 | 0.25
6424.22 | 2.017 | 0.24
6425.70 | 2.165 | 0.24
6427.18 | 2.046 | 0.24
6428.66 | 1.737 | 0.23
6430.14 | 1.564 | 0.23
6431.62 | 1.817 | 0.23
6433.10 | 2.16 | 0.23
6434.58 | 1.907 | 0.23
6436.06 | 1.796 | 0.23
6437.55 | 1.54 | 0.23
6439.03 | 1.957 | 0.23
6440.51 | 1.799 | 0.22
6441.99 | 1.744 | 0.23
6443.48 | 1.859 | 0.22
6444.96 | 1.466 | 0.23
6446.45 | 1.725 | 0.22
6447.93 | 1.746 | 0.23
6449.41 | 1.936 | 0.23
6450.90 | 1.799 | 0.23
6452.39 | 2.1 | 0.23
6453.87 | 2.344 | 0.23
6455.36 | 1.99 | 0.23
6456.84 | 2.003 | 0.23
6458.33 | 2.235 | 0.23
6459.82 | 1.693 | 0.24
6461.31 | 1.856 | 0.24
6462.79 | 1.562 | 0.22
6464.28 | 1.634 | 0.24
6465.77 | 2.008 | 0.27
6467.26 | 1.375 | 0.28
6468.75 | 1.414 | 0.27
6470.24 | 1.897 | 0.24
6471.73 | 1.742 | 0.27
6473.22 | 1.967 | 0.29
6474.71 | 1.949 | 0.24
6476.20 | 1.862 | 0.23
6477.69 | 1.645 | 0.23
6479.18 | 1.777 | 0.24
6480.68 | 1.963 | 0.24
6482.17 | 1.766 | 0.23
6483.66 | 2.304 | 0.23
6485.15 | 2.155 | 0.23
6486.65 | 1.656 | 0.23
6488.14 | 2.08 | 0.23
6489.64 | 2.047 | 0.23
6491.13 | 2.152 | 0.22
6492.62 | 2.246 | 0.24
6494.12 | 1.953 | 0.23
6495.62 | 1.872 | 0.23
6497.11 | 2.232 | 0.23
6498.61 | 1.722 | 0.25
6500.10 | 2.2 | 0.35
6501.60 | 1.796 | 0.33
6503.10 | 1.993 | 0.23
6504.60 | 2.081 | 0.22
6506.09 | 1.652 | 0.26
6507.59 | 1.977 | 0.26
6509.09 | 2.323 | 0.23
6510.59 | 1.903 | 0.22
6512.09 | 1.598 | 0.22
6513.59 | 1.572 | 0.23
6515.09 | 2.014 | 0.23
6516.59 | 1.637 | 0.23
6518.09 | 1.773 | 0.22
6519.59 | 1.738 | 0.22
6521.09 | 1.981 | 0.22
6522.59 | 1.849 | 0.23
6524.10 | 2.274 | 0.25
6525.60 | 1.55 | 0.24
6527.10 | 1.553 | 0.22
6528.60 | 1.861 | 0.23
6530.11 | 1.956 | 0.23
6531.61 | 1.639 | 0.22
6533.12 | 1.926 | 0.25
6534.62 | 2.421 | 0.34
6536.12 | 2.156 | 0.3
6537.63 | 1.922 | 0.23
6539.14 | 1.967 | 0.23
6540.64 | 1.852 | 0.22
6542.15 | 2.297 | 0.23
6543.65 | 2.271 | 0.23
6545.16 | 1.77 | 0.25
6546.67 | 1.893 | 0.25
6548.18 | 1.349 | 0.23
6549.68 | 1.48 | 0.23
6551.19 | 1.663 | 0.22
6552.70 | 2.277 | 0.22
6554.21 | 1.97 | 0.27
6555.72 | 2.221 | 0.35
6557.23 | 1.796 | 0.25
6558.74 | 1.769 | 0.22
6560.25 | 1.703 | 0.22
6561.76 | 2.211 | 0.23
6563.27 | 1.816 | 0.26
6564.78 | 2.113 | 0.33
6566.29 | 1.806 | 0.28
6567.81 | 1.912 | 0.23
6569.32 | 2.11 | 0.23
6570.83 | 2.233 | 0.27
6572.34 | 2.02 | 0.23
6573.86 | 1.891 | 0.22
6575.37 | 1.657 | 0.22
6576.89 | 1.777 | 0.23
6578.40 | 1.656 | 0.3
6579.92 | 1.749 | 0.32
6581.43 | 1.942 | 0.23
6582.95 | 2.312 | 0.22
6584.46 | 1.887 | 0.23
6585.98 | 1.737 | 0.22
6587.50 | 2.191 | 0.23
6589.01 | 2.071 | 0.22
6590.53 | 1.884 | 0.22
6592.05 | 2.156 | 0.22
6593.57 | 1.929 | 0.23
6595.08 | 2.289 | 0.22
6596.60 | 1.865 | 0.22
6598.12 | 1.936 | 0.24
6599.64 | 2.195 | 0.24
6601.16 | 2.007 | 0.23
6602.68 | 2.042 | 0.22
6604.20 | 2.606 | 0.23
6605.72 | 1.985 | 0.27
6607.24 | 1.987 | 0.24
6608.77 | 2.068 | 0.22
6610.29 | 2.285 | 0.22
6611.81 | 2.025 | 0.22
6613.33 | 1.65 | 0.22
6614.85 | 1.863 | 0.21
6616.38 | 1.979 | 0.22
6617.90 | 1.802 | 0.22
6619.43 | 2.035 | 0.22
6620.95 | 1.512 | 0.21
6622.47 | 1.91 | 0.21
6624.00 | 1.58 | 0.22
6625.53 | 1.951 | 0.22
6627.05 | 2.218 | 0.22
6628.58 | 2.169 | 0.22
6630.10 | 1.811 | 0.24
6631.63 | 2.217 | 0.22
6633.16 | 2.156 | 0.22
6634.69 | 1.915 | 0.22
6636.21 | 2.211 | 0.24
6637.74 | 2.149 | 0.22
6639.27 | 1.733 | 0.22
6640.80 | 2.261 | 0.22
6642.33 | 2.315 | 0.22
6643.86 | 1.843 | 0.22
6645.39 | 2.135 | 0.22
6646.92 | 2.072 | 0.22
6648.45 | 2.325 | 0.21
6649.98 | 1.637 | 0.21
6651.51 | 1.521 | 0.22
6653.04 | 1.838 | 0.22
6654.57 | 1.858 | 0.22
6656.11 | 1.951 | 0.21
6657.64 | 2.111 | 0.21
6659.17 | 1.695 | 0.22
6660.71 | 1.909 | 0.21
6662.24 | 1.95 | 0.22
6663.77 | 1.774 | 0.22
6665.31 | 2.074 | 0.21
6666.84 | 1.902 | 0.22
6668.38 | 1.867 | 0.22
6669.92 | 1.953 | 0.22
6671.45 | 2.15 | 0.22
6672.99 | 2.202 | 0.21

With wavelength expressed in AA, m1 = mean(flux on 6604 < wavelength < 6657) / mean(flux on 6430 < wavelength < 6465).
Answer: 1.1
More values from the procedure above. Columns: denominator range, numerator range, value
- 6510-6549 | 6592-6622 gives 1.07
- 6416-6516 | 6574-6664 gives 1.04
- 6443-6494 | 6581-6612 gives 1.10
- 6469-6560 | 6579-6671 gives 1.04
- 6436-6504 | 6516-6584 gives 1.01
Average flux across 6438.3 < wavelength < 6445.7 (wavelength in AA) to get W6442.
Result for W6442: 1.77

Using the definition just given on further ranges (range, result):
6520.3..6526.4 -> 1.91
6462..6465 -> 1.61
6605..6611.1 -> 2.08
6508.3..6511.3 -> 2.11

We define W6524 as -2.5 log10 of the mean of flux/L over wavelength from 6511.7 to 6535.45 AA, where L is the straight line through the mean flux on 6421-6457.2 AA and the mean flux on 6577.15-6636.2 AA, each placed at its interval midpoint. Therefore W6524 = 0.06 mag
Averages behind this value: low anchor 1.89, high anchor 1.99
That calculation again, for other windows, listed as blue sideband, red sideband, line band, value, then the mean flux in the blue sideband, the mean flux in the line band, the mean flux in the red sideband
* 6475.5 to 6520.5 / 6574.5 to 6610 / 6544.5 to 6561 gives 0.092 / 1.92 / 1.81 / 2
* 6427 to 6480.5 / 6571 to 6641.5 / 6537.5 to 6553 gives 0.027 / 1.82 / 1.87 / 1.99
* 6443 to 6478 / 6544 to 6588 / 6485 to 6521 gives -0.043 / 1.83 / 1.93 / 1.89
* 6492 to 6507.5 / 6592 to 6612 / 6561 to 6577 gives 0.050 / 1.97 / 1.97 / 2.1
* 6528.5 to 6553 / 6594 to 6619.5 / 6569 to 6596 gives 0.013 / 1.92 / 1.97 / 2.04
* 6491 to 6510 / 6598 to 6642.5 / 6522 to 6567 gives 0.056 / 2.01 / 1.91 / 2.02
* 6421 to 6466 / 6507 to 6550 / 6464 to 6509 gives -0.018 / 1.88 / 1.91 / 1.88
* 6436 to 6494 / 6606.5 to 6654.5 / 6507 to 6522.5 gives 0.028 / 1.87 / 1.85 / 1.97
